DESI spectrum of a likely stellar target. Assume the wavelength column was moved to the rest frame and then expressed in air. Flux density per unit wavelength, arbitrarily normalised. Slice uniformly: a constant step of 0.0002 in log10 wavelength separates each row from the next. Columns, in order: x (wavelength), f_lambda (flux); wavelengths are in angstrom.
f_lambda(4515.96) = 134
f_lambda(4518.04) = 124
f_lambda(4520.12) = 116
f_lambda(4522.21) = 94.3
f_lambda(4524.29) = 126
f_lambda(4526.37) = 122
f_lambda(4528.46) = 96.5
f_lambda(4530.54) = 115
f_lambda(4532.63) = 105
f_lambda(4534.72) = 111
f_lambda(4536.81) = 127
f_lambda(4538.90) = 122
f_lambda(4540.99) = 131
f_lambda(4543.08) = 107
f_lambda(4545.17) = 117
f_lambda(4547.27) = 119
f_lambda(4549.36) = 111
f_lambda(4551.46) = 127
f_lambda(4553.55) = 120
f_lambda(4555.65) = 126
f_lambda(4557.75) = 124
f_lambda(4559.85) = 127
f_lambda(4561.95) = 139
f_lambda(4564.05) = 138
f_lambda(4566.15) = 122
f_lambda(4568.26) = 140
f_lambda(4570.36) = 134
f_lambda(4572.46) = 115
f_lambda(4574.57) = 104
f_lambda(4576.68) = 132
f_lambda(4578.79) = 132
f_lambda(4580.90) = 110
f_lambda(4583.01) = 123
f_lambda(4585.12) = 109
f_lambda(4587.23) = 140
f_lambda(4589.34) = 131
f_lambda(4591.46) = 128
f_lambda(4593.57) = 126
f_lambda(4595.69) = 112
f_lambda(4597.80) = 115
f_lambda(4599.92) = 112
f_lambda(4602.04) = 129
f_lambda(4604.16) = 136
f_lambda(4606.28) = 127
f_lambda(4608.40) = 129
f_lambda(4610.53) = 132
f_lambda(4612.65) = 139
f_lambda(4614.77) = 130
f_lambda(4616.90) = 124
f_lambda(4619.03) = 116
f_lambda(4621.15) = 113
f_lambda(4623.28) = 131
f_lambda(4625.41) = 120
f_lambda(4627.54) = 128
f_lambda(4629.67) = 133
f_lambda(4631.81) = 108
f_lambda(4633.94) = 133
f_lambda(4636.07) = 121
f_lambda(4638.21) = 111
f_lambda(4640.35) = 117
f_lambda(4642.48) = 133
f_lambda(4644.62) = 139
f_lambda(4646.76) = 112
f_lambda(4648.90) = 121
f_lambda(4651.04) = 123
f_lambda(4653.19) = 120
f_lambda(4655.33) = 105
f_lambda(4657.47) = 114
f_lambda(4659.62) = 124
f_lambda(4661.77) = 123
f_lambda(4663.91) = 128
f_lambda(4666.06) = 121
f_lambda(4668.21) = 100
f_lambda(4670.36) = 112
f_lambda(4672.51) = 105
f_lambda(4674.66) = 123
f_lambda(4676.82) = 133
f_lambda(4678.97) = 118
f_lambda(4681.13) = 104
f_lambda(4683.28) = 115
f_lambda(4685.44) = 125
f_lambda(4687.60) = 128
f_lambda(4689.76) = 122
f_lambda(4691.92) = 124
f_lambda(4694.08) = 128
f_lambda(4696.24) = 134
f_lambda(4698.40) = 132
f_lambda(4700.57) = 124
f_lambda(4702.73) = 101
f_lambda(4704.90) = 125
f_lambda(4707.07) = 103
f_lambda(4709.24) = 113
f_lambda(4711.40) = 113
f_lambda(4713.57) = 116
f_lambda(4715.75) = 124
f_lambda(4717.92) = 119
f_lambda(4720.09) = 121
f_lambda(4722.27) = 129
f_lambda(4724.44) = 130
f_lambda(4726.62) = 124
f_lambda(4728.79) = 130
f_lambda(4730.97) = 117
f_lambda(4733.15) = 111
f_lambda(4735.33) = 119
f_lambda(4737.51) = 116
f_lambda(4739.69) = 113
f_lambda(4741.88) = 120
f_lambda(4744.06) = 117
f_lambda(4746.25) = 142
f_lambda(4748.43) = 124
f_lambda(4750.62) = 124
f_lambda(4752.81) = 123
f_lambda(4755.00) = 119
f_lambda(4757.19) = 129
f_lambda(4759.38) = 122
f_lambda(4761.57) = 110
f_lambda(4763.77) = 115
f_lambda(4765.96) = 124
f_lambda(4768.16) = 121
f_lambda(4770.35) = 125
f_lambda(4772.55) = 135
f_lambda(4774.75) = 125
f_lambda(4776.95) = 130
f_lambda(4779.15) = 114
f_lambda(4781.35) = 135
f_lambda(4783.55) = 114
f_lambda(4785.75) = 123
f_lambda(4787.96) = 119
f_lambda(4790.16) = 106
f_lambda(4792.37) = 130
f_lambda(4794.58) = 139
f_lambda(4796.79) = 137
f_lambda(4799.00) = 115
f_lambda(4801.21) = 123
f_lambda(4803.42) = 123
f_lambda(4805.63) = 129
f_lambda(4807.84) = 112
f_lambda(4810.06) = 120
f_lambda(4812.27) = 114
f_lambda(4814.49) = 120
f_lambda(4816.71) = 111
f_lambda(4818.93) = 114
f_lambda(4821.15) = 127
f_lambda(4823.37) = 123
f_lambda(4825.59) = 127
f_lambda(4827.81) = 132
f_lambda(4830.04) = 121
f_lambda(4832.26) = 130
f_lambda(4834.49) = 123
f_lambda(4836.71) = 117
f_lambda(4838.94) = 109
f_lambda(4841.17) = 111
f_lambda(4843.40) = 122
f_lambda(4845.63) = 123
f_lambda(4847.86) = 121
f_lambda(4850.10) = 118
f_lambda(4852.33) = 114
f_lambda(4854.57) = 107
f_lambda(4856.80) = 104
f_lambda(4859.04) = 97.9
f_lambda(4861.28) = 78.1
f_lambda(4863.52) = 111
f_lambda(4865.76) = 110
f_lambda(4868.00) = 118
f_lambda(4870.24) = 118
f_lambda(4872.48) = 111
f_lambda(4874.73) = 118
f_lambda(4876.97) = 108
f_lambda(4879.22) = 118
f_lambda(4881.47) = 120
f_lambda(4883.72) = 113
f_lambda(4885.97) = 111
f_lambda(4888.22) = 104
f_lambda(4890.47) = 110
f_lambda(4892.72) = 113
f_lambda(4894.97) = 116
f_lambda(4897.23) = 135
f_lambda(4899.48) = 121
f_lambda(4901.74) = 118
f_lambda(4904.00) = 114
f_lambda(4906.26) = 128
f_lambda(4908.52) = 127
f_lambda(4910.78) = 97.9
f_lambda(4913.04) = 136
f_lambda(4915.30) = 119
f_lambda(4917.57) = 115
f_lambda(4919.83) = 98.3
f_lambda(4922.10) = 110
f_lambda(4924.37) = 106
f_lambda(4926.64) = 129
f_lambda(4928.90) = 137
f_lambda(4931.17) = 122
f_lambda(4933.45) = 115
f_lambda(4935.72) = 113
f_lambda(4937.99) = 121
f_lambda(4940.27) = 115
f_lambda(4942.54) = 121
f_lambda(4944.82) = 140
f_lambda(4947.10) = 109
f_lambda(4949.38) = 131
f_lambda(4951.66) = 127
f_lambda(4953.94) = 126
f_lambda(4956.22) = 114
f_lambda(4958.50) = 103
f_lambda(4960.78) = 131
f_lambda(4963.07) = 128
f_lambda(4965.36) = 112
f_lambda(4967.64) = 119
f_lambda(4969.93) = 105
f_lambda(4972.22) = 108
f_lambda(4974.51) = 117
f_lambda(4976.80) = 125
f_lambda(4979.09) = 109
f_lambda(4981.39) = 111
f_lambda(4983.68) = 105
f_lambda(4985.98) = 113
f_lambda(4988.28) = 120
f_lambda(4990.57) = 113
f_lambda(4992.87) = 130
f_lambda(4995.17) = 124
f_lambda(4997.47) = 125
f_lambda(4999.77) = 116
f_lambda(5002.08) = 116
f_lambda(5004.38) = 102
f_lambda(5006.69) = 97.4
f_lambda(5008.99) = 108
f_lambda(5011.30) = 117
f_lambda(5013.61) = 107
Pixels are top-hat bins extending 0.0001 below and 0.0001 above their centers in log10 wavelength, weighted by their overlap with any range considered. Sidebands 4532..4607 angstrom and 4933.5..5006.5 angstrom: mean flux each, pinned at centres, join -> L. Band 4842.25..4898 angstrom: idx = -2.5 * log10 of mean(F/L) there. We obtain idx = 0.06 mag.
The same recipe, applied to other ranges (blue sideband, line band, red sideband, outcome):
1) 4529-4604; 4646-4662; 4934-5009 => 0.03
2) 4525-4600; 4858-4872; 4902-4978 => 0.13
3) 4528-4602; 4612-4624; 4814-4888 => -0.04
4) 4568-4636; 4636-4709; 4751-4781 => 0.04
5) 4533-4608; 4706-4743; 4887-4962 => 0.02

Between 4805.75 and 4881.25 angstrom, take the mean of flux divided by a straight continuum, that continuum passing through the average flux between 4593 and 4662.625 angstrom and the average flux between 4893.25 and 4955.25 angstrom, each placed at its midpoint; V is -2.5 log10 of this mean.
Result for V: 0.05 mag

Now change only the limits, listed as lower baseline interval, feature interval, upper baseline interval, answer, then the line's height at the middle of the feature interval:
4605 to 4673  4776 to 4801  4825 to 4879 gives -0.064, 117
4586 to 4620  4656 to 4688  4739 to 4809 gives 0.066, 125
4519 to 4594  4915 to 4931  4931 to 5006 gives 0.013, 118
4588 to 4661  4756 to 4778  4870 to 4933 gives -0.032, 120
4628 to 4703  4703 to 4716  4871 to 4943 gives 0.054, 120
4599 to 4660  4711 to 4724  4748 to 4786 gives 0.017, 123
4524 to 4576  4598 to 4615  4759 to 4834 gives -0.062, 121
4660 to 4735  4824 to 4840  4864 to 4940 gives -0.046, 118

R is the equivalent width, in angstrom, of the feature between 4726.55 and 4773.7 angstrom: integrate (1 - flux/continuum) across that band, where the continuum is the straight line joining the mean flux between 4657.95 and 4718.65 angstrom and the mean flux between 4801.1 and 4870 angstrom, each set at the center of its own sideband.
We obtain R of -1.5 angstrom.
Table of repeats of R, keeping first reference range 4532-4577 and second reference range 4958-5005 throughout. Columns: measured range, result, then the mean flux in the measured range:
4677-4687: 0.3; 118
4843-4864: 1.6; 109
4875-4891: 0.7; 112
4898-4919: -0.4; 120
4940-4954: -0.9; 125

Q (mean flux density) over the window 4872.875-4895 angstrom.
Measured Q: 113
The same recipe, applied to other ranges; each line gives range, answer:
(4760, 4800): 123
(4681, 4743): 120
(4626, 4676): 120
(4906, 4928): 116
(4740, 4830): 123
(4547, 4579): 126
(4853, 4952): 116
